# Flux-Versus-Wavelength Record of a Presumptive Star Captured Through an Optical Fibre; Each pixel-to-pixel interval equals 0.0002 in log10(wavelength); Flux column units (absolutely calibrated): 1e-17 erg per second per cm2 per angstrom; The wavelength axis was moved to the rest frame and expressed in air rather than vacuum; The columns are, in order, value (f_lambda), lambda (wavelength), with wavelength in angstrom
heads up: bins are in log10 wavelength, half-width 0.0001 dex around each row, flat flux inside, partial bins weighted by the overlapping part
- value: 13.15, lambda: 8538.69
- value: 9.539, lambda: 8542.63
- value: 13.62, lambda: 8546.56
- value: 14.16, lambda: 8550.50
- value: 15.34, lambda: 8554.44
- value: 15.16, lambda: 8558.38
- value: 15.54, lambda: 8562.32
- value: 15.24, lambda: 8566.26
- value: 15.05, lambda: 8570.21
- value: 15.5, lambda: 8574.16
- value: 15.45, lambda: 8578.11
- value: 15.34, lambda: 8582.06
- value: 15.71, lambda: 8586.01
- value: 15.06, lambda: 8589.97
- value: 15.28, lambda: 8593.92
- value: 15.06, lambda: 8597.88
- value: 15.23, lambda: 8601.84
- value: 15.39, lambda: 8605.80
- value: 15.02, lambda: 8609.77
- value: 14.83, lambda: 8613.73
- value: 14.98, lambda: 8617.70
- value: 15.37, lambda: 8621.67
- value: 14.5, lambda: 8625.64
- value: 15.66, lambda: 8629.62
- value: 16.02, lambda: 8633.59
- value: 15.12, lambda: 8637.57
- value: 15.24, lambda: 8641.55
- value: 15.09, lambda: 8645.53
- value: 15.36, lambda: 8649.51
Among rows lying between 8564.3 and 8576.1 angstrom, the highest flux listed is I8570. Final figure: 15.5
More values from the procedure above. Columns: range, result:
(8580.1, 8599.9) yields 15.71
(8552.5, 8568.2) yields 15.54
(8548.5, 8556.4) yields 15.34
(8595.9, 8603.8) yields 15.23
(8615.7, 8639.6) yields 16.02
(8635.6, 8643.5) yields 15.24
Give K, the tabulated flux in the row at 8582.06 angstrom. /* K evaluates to 15.34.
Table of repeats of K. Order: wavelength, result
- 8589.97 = 15.06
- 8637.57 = 15.12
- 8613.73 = 14.83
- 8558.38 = 15.16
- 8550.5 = 14.16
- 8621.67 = 15.37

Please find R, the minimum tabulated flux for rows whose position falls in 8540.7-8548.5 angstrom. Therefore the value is 9.539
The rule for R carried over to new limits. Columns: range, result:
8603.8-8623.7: 14.83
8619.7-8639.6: 14.5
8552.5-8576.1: 15.05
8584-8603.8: 15.06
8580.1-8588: 15.34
